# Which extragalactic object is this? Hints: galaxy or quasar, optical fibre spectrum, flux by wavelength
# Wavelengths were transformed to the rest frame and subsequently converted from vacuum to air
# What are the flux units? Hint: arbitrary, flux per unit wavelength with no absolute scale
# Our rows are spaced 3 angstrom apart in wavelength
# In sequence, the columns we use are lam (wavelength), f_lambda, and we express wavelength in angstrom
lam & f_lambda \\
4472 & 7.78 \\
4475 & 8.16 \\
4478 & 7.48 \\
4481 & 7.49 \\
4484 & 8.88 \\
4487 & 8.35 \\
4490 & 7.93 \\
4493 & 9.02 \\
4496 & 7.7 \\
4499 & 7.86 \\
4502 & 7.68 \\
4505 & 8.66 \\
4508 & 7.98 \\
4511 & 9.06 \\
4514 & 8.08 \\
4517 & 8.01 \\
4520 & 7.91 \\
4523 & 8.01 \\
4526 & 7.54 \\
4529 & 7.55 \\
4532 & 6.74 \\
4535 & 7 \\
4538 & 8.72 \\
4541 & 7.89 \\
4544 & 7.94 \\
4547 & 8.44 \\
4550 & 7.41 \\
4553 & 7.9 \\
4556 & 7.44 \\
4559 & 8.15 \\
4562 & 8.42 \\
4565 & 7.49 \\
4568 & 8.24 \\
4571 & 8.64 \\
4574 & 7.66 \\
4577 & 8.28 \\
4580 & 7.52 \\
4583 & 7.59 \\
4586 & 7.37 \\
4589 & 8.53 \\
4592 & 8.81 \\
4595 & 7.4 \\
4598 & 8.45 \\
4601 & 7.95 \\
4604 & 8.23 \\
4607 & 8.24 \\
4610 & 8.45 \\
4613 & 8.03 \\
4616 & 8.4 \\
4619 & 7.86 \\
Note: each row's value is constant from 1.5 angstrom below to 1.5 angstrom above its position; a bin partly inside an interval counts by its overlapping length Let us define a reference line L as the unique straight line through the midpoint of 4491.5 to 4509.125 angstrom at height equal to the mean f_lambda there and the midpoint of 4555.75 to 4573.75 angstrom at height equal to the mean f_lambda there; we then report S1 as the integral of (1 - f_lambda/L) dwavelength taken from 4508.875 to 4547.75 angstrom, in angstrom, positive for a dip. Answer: 1.0 angstrom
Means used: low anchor 8.15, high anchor 8.08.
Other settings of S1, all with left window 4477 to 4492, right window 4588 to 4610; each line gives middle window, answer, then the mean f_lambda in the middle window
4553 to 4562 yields 0.3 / 7.92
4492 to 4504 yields 0.1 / 8.05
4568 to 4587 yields 0.7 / 7.89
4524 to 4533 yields 0.9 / 7.35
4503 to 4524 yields -0.3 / 8.24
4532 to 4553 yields 0.9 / 7.82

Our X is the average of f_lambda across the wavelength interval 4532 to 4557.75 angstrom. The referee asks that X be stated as 7.78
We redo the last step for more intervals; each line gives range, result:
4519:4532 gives 7.63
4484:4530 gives 8.12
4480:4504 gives 8.14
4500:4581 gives 7.94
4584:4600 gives 8.09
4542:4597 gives 7.96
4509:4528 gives 8.08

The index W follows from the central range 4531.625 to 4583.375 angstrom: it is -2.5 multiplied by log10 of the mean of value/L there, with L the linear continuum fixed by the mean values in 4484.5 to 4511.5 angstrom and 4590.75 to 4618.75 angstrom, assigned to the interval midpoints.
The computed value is 0.044 mag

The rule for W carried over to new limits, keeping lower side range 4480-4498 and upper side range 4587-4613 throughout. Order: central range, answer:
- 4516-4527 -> 0.05 mag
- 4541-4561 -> 0.05 mag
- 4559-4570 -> 0.02 mag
